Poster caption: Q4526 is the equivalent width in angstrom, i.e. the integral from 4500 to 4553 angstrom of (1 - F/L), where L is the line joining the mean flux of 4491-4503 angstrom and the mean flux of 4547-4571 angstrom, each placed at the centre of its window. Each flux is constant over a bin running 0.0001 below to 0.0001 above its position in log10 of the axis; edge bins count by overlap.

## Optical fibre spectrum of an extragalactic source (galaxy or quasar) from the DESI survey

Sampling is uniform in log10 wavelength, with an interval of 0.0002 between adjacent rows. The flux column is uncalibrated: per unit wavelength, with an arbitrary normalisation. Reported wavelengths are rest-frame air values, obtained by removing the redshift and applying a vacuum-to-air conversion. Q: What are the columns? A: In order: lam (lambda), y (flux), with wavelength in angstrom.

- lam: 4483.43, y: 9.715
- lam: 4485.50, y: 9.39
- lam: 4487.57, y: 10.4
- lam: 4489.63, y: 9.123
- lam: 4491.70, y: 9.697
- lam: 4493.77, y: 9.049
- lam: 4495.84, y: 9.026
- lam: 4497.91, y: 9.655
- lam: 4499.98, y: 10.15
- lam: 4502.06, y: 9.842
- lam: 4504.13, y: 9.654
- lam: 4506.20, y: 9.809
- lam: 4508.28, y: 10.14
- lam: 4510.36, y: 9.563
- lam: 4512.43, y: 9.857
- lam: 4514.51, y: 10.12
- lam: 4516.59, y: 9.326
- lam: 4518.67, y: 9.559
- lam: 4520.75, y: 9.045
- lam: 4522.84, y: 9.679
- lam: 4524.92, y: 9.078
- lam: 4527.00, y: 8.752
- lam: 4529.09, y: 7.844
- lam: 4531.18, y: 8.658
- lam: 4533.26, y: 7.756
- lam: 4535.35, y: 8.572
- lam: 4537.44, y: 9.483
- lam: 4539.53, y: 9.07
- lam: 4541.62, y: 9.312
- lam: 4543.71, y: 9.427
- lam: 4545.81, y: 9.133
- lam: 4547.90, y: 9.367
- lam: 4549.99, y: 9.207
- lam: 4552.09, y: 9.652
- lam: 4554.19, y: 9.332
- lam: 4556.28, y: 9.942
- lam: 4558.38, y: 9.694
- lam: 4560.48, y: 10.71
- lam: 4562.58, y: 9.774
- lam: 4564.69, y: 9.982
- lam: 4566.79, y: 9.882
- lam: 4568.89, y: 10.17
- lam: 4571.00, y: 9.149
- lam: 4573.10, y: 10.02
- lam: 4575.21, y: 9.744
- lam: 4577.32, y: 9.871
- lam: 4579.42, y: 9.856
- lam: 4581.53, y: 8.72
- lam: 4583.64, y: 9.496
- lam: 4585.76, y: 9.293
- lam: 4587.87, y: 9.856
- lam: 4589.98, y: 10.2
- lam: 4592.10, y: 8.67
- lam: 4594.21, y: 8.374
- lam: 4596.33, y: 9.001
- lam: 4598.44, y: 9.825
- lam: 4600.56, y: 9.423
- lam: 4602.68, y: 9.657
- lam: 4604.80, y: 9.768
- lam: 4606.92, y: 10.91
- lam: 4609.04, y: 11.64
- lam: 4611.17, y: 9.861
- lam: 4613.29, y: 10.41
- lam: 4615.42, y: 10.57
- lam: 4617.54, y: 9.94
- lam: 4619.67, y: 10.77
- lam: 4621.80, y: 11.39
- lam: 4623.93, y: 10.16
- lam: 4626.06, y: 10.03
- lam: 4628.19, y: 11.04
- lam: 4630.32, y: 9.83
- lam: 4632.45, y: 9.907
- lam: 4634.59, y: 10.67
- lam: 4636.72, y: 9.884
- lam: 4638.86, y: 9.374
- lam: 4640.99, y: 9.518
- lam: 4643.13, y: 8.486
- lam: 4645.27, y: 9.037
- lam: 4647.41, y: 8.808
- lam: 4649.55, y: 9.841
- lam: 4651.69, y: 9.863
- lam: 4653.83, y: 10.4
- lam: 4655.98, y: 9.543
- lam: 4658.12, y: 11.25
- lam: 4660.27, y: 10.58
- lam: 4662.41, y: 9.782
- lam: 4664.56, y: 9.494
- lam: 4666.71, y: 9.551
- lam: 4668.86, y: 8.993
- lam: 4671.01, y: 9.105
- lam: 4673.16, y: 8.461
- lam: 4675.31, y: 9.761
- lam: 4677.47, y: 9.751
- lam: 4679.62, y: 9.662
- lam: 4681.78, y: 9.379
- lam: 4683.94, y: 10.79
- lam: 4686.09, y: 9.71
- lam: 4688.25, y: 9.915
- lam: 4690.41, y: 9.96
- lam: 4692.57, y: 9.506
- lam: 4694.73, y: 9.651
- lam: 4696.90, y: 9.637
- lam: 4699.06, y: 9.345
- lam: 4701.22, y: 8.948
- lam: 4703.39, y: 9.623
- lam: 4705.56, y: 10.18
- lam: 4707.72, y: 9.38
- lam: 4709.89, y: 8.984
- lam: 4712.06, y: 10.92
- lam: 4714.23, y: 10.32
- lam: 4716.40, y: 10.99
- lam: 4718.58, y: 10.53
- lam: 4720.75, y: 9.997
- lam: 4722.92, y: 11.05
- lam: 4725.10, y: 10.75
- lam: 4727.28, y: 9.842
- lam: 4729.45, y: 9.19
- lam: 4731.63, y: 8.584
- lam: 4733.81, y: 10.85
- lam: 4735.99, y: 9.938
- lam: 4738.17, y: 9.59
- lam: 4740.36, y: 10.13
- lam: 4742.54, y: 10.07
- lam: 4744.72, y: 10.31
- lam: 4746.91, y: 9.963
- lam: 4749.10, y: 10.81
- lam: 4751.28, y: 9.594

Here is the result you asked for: 2.0 angstrom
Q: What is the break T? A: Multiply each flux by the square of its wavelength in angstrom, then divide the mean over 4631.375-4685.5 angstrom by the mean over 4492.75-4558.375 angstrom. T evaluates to 1.10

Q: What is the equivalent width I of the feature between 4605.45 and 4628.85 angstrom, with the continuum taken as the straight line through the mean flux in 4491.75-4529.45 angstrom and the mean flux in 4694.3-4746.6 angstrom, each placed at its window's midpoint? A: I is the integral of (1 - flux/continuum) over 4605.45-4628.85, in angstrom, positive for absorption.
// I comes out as -2.1 angstrom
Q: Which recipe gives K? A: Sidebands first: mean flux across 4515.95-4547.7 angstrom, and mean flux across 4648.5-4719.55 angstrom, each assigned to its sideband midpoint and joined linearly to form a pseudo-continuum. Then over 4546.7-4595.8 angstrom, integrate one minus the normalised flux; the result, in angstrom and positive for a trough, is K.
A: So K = -2.1 angstrom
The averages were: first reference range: 8.98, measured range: 9.6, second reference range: 9.81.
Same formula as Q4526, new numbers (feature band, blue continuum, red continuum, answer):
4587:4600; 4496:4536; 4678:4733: 0.3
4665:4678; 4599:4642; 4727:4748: 1.0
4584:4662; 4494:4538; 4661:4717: -3.2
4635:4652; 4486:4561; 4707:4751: 0.7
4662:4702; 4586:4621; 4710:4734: 2.2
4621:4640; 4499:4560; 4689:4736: -1.1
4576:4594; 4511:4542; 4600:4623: 1.0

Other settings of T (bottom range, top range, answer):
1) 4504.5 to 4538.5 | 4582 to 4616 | 1.10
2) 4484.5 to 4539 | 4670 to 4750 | 1.15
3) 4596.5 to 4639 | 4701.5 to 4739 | 1.02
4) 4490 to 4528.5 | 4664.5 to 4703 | 1.08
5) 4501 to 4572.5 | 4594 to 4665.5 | 1.10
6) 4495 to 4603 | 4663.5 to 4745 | 1.11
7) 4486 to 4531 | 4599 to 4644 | 1.13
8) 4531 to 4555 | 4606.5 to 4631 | 1.20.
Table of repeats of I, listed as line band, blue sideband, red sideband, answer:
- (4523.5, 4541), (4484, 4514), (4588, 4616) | 1.9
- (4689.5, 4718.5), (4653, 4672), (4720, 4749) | 0.4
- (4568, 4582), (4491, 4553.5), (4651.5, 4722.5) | -0.3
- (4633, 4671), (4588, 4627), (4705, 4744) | 1.3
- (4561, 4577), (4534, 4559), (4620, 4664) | -0.6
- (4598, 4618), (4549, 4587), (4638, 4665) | -1.1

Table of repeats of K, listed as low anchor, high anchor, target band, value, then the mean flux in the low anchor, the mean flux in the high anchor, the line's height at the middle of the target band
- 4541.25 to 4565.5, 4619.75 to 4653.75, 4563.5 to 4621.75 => -0.5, 9.63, 9.9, 9.76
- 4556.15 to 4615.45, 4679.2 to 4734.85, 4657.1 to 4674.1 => 0.4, 9.79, 9.91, 9.87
